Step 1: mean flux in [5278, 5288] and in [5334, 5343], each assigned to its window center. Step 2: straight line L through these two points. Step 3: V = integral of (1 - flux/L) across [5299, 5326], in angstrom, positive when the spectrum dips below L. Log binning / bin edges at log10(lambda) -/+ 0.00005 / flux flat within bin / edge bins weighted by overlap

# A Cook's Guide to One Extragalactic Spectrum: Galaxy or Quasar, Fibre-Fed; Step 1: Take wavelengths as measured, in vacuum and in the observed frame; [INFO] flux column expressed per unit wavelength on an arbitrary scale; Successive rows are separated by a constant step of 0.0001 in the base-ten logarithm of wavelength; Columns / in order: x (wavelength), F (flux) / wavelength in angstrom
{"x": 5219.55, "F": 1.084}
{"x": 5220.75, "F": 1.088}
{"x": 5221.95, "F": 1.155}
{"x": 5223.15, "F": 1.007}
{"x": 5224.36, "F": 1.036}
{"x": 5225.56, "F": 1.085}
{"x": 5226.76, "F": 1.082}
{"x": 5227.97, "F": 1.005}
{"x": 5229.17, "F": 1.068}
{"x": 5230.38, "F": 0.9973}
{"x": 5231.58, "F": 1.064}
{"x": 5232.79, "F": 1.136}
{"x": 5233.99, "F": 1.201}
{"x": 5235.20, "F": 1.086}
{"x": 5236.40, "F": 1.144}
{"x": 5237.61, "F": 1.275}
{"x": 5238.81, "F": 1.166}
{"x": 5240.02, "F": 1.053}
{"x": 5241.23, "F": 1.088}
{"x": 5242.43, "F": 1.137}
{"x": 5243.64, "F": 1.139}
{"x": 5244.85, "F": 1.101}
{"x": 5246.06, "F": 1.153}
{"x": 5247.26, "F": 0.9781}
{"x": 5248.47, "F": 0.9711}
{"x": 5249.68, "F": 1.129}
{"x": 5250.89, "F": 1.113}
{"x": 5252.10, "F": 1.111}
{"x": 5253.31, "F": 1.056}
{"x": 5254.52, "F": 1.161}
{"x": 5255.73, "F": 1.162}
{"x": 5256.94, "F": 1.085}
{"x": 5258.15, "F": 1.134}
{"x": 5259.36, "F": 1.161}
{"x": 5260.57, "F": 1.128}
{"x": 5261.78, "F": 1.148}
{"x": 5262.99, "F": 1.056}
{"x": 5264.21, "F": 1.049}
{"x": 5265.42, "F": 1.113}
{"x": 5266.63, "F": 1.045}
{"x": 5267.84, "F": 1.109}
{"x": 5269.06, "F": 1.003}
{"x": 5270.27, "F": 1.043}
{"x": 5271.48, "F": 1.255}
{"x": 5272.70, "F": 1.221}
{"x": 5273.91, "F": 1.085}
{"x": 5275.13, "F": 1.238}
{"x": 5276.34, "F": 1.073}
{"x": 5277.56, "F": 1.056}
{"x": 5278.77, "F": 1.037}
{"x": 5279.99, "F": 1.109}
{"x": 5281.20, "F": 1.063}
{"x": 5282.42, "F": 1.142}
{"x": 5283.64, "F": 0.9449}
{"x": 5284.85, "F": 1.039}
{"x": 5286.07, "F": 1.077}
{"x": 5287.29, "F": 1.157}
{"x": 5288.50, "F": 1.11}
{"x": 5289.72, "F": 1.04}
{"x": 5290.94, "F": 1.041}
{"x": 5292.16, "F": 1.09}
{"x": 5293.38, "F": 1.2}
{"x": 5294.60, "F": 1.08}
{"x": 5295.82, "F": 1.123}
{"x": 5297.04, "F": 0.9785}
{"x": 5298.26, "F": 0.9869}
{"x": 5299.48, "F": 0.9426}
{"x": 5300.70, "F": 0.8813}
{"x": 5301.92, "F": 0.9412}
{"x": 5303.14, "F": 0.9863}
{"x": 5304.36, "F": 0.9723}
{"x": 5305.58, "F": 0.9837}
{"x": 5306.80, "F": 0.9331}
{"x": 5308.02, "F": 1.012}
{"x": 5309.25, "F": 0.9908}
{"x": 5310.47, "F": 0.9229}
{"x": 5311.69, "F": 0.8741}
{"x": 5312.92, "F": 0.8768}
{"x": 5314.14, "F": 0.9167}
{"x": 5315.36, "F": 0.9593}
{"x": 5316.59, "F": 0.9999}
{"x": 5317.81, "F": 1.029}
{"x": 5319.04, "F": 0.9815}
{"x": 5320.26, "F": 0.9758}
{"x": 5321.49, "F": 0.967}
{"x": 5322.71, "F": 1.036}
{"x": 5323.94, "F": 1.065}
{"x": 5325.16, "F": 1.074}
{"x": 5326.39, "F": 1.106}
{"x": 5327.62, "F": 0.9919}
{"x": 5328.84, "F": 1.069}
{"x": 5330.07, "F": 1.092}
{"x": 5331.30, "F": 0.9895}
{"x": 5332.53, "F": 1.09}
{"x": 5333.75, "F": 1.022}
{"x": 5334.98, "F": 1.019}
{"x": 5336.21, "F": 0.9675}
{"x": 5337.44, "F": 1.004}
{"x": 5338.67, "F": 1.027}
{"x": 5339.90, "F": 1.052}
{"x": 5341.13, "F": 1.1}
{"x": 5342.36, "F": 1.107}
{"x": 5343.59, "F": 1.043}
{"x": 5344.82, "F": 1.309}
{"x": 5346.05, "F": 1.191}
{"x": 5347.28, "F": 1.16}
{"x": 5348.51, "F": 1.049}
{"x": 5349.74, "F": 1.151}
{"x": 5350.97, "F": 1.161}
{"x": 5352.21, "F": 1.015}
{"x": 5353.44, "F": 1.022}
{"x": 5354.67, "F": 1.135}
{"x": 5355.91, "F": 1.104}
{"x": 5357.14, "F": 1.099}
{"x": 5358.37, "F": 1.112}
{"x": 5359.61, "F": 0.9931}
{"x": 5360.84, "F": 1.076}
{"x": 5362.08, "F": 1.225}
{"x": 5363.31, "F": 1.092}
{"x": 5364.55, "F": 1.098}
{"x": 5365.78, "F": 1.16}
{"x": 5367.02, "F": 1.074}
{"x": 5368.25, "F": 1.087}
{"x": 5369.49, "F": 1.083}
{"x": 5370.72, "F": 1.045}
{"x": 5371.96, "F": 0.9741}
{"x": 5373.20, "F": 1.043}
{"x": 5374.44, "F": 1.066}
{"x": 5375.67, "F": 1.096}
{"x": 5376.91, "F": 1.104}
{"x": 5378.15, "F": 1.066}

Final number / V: 2.14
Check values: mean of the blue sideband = 1.07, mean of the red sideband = 1.04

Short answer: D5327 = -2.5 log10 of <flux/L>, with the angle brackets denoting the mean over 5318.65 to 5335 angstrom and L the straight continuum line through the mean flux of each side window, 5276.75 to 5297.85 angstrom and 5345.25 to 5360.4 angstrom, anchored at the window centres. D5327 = 0.06 mag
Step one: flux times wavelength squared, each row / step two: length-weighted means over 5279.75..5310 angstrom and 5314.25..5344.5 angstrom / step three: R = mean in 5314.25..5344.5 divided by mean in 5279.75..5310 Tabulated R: 1.01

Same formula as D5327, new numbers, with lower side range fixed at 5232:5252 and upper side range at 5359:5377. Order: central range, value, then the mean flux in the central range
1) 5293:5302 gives 0.09 mag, 1.02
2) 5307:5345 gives 0.08 mag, 1.02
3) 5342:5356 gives -0.03 mag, 1.12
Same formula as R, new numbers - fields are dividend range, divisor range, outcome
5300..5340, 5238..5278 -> 0.92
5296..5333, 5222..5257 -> 0.93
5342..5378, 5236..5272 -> 1.03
